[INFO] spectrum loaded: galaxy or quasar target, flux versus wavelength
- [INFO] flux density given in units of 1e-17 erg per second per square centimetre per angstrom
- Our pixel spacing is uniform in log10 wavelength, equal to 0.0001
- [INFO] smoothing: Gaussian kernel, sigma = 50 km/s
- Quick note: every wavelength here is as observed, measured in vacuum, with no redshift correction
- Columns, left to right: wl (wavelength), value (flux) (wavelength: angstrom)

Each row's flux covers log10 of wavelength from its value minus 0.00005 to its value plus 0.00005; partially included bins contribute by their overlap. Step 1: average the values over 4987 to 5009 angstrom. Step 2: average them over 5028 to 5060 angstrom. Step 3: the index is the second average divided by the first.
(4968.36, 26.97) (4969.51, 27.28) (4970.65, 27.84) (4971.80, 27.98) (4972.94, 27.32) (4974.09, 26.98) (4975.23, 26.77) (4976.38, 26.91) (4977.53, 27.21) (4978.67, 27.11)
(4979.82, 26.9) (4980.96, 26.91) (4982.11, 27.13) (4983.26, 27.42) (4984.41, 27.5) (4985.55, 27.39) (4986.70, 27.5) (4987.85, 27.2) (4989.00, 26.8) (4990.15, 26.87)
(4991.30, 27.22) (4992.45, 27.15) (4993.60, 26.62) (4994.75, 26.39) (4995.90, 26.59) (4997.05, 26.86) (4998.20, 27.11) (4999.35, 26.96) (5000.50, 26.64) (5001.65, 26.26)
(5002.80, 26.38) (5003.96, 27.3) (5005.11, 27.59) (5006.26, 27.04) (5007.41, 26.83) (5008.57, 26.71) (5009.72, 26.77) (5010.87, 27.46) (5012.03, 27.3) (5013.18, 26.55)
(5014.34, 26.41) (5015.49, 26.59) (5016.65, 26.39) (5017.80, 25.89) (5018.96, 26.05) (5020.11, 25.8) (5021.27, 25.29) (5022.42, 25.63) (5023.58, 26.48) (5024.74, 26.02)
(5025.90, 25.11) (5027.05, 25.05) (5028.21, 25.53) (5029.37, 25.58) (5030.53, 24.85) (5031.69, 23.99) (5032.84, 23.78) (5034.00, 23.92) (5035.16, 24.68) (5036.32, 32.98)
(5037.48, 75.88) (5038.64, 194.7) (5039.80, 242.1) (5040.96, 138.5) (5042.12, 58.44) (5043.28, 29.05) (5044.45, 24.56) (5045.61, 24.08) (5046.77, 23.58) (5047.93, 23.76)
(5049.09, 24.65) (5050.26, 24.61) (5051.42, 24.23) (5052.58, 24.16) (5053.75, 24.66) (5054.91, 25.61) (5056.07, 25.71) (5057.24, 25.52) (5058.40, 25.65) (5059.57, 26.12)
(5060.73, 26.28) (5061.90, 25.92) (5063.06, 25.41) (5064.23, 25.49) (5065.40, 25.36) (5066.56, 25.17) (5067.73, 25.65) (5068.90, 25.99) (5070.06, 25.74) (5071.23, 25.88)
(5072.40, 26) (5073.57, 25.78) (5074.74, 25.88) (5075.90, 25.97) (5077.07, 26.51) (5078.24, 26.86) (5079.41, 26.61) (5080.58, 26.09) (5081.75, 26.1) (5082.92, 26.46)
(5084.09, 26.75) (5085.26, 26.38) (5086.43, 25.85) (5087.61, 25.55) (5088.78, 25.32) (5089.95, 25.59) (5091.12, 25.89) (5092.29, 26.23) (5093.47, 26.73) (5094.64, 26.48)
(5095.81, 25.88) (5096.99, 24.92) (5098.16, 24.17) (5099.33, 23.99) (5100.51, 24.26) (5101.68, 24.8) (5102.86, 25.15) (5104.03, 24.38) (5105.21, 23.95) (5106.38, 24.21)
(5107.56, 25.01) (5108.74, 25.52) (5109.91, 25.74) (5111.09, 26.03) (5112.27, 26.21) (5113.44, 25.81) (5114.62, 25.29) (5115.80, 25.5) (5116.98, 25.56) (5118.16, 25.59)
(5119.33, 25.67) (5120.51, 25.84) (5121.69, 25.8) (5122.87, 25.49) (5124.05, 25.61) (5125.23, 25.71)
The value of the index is 1.7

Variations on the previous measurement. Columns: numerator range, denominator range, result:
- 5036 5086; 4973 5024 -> 1.47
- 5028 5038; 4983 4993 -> 1.15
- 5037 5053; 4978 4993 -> 2.46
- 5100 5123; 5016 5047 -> 0.53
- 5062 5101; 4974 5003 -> 0.96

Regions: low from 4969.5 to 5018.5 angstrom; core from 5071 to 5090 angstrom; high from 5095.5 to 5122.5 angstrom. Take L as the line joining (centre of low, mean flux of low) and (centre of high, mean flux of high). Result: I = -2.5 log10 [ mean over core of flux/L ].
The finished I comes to -0.02 mag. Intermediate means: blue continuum 27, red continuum 25.2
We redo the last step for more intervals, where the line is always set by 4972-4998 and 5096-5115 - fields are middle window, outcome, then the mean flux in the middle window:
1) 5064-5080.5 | -0.02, 25.9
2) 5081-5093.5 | -0.03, 26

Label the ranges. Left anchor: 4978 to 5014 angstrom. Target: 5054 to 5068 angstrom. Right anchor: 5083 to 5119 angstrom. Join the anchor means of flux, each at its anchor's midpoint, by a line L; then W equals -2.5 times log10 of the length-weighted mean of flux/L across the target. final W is 0.016 mag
